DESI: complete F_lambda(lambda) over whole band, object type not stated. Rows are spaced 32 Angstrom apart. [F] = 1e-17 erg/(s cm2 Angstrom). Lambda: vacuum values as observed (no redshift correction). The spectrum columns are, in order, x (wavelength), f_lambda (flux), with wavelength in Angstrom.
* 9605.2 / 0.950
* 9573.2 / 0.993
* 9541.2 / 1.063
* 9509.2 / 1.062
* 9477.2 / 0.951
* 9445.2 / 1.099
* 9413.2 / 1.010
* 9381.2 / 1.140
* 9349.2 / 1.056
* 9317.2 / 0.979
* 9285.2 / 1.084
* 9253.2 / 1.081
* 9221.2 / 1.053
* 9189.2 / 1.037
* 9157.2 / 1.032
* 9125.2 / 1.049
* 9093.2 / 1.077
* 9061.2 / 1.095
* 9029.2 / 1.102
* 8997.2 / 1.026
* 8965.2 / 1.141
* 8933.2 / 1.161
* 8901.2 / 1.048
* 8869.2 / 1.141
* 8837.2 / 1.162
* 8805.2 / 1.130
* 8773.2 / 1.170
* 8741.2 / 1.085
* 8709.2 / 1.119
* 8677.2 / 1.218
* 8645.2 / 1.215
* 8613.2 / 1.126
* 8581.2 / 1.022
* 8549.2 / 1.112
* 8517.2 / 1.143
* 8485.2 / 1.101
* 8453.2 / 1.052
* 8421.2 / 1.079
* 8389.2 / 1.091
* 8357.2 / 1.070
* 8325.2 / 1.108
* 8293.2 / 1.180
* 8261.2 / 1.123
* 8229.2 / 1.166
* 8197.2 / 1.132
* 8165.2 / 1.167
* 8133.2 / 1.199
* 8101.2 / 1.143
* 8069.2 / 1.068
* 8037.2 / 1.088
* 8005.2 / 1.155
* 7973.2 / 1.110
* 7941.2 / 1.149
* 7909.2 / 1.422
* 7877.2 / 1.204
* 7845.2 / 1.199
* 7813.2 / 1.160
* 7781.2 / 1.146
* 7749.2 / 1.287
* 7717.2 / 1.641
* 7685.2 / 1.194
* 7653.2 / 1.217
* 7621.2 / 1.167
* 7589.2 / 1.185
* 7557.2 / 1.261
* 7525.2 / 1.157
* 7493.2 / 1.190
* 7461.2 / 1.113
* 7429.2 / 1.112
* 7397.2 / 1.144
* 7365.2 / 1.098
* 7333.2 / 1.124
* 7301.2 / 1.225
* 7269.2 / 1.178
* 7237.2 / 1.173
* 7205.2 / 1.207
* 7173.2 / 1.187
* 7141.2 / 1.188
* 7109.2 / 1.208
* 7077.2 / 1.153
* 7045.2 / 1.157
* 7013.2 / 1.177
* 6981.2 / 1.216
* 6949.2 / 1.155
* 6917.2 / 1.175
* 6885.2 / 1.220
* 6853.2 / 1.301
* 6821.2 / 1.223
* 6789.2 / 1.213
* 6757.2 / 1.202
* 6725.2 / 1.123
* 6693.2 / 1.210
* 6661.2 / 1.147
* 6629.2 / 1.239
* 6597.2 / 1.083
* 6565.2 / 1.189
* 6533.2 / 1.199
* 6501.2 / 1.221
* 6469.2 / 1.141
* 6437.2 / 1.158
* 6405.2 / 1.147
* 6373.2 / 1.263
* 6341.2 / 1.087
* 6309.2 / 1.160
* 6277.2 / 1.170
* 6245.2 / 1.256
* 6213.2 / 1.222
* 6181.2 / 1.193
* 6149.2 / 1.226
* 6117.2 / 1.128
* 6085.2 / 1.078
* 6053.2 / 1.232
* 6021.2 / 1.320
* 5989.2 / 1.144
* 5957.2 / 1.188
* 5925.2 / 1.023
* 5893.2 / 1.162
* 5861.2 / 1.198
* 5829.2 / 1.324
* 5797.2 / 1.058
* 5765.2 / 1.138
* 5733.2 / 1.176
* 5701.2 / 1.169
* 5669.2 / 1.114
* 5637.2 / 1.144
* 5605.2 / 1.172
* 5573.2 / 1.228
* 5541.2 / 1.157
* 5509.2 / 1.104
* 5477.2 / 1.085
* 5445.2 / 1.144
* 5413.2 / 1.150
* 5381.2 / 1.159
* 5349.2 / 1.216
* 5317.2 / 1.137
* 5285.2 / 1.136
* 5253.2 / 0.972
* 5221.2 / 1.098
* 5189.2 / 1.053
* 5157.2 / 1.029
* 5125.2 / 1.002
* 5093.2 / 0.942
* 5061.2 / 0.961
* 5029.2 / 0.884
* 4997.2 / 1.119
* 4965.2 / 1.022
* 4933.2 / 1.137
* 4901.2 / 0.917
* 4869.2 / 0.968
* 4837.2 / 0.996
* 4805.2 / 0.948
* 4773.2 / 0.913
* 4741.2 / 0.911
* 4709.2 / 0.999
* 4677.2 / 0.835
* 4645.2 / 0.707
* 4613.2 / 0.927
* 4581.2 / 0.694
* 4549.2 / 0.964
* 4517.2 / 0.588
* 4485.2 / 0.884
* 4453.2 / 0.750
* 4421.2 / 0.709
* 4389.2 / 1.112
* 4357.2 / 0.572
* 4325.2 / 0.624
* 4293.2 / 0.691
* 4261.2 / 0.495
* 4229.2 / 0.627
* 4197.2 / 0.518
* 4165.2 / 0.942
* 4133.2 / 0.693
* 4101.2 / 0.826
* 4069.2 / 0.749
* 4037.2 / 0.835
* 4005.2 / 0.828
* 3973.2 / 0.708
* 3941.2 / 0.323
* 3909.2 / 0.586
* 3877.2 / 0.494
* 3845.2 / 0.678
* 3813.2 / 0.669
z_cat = 0.175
